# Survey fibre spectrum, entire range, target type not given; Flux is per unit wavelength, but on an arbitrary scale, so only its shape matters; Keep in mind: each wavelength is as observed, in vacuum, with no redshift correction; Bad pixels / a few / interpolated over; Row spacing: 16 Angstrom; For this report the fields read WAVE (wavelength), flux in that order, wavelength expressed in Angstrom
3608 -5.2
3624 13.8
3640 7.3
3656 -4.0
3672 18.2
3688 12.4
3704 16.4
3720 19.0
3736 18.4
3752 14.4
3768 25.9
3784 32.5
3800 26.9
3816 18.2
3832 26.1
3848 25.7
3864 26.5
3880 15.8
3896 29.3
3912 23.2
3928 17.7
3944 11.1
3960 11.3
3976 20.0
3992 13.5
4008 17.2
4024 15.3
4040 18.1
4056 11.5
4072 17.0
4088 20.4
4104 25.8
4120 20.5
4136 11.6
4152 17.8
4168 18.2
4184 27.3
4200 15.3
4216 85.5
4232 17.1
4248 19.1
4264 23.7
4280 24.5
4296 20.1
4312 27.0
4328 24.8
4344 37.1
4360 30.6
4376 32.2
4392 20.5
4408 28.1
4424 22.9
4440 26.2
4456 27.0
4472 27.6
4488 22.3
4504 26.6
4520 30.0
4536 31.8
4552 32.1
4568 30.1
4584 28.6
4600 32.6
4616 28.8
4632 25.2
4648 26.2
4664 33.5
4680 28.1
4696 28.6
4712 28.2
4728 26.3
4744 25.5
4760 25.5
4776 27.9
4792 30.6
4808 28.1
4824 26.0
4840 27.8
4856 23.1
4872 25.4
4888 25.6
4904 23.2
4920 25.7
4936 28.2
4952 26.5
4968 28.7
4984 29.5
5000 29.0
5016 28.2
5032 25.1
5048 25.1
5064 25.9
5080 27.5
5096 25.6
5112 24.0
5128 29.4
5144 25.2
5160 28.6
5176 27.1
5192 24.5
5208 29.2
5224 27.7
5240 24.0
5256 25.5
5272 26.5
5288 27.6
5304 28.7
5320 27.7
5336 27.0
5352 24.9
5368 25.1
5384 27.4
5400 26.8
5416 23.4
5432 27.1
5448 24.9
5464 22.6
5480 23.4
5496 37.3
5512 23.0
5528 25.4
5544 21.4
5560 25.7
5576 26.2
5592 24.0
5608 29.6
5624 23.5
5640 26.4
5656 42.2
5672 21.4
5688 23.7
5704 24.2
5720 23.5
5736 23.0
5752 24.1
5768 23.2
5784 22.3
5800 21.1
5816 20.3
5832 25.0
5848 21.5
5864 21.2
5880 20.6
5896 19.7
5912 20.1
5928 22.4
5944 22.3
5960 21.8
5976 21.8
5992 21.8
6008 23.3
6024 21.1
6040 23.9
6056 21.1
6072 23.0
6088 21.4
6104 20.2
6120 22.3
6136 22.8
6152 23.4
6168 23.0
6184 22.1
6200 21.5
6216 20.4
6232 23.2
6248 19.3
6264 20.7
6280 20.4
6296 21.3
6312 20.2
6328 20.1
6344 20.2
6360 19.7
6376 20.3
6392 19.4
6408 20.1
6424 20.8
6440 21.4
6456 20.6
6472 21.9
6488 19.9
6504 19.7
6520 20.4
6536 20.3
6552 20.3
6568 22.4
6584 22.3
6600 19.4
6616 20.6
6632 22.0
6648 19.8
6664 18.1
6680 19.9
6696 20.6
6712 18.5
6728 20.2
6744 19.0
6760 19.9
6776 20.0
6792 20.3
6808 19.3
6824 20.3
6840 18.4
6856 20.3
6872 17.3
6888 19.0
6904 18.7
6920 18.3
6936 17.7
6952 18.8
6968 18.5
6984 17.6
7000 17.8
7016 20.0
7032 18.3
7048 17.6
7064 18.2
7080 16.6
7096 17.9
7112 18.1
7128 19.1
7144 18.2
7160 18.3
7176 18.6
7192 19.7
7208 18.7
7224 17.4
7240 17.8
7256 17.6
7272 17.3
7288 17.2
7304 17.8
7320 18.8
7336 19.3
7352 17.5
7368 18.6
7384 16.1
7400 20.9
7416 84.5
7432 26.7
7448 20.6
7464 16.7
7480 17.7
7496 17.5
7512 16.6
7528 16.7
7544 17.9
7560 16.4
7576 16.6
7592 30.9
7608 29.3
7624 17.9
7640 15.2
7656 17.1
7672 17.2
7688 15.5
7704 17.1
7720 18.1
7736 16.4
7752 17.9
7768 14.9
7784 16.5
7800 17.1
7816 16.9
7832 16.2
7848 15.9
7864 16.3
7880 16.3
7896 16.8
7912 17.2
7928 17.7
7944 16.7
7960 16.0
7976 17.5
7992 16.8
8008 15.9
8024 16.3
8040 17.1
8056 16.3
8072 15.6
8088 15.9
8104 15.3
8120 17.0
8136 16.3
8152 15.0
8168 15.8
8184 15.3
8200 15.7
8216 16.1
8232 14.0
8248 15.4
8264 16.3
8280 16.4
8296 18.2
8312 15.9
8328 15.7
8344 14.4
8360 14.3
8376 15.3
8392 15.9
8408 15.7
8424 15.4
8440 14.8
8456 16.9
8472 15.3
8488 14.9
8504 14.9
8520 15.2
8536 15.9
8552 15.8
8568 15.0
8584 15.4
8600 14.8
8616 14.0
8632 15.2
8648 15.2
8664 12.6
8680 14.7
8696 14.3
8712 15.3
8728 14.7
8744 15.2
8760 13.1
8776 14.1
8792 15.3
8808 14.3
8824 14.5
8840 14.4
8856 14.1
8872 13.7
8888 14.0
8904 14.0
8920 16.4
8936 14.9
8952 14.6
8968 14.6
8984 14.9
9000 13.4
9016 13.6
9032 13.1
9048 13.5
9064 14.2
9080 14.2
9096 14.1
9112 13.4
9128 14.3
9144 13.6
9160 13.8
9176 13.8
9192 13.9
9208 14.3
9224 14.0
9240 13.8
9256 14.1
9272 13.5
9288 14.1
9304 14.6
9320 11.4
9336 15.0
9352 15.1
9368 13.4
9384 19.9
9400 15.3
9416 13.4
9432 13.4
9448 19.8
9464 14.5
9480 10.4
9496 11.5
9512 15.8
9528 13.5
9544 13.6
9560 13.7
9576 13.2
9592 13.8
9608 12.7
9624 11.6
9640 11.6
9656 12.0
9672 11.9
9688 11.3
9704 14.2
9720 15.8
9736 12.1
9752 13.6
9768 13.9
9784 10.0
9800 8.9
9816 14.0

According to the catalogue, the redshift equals 0.13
